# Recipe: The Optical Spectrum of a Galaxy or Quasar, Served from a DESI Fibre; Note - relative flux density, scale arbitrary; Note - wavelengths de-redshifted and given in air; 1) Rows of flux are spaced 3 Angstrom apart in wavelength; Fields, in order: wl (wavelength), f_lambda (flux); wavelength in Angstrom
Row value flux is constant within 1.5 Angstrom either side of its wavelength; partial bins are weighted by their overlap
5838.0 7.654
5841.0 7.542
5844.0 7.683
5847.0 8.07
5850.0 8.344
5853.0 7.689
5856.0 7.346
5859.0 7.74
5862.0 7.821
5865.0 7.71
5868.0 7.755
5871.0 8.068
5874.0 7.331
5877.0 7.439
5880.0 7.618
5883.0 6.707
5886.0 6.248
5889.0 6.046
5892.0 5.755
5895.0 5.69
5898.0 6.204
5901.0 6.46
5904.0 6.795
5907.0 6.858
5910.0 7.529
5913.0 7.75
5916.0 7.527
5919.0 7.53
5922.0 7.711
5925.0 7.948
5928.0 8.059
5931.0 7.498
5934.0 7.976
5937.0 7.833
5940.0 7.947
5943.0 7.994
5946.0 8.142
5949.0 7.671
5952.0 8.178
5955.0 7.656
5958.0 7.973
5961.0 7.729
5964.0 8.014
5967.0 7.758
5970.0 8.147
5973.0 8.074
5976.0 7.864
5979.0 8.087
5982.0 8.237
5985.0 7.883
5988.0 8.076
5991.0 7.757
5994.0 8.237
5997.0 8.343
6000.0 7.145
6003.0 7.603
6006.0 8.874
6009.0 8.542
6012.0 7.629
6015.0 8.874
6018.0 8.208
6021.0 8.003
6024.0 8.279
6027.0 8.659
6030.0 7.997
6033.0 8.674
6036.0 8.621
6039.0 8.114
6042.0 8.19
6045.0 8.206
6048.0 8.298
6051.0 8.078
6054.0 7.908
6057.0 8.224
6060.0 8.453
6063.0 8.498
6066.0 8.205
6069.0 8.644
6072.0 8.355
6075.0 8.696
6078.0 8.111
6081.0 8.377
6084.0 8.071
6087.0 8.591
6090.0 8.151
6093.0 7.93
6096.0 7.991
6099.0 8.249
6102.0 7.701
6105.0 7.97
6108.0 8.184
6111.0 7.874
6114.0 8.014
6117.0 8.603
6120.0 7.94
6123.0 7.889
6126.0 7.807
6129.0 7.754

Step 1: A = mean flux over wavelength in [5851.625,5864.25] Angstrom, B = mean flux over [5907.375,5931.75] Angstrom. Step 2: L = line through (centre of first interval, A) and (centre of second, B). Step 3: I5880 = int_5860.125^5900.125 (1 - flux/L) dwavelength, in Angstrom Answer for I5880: 3.7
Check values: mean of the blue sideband 7.65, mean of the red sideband 7.66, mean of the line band 6.95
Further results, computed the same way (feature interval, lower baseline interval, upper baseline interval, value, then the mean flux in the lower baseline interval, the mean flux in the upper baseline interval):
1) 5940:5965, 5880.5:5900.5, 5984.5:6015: -2.3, 6.2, 8.06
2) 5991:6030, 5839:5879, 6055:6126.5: -0.7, 7.73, 8.19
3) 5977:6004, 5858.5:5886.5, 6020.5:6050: 0.5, 7.48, 8.31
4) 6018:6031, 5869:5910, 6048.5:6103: -0.7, 6.75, 8.24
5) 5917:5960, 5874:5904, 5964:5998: -3.1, 6.52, 8.04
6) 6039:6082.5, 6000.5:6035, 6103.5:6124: -0.6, 8.27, 8.07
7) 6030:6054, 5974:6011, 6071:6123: -0.5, 8.05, 8.16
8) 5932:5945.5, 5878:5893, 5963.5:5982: -0.9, 6.53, 8.01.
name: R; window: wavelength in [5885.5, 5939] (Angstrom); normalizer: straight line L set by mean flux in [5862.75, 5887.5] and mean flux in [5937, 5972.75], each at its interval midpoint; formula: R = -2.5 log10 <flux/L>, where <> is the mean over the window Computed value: 0.08 mag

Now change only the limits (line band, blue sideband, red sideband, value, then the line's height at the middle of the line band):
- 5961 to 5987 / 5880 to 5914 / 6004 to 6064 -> -0.06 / 7.55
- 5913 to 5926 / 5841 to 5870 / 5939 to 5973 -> 0.03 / 7.88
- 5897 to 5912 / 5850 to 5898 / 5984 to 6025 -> 0.08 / 7.37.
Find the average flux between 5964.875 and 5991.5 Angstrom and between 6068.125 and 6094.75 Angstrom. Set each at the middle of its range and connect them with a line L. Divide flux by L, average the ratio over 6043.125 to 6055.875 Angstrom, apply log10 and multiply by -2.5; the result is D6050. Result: 0.01 mag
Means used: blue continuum 8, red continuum 8.31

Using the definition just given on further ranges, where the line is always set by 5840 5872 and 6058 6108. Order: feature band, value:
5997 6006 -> 0.04 mag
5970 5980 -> 0.00 mag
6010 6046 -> -0.02 mag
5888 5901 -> 0.30 mag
